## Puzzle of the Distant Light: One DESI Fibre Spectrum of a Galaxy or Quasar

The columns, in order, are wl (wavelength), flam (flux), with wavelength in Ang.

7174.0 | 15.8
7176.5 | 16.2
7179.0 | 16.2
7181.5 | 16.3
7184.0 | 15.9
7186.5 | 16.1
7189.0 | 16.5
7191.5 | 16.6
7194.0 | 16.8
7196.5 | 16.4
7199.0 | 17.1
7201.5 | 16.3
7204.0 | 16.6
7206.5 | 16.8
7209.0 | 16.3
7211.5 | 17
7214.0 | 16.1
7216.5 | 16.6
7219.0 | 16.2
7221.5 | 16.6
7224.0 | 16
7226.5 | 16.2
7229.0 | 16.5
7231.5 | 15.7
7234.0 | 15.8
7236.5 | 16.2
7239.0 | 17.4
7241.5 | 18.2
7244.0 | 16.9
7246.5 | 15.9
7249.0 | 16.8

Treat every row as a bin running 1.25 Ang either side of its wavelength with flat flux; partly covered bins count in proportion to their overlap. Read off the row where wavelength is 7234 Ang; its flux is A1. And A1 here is 15.8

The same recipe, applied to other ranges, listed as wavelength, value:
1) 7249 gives 16.8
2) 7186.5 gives 16.1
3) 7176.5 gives 16.2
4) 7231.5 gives 15.7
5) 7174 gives 15.8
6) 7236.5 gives 16.2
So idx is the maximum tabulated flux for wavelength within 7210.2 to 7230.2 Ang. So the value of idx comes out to 17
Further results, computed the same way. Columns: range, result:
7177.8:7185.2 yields 16.3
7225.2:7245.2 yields 18.2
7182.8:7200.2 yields 17.1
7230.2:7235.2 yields 15.8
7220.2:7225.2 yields 16.6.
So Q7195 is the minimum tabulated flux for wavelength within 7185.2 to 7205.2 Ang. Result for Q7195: 16.1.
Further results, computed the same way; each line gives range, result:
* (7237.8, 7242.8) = 17.4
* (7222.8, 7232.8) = 15.7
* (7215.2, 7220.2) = 16.2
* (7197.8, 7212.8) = 16.3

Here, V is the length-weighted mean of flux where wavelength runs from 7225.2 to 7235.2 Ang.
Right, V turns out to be 16.1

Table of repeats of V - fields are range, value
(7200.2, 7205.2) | 16.5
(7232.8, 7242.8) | 16.9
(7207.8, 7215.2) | 16.5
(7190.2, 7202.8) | 16.6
